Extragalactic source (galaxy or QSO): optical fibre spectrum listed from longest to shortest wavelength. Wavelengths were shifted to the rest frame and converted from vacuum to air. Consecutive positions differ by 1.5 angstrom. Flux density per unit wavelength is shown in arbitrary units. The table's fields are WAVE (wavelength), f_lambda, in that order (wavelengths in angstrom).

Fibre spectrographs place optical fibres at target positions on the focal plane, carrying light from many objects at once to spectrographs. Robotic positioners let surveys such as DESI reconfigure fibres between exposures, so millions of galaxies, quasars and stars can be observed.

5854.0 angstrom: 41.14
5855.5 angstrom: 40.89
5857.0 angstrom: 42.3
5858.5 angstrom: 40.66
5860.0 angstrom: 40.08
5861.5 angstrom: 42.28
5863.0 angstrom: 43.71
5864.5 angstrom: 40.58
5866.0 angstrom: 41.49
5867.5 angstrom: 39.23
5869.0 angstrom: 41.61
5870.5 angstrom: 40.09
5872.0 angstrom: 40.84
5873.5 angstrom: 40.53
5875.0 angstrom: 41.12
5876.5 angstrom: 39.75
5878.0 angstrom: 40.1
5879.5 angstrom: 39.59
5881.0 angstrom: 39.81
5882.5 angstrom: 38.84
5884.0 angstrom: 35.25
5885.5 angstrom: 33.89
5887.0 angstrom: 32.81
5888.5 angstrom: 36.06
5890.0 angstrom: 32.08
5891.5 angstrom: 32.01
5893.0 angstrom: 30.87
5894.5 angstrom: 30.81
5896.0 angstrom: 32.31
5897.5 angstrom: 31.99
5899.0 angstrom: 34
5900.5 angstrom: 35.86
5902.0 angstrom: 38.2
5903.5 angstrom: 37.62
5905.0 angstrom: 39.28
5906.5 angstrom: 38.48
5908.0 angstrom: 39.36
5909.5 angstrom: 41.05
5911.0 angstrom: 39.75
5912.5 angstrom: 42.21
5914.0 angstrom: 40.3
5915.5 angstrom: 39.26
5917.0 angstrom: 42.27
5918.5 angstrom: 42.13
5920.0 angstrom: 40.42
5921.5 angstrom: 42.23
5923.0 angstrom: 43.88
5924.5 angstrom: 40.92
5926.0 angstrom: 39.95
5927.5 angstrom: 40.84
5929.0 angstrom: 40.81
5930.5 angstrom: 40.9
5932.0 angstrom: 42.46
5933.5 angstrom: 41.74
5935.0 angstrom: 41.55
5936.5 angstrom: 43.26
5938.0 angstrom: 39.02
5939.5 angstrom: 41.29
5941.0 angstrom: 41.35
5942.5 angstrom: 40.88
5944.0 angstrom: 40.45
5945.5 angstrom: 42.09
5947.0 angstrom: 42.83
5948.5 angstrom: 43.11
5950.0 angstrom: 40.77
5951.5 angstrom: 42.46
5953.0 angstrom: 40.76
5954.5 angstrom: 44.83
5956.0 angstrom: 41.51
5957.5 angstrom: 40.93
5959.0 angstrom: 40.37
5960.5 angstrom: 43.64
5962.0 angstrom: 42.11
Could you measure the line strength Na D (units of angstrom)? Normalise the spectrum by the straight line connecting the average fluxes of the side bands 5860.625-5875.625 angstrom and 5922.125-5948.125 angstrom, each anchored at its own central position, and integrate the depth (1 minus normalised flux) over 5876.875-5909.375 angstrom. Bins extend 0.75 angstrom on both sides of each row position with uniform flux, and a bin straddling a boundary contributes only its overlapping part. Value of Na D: 4.3 angstrom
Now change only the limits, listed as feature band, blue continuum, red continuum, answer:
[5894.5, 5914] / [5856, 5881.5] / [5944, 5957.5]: 1.9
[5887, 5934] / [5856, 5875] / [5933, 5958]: 3.6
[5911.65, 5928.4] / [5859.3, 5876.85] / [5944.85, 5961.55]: 0.2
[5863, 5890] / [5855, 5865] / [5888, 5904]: -0.6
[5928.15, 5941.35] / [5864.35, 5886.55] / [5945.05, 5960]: 0.0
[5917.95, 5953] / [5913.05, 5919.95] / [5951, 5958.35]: 0.0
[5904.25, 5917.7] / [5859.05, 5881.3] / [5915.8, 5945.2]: 0.3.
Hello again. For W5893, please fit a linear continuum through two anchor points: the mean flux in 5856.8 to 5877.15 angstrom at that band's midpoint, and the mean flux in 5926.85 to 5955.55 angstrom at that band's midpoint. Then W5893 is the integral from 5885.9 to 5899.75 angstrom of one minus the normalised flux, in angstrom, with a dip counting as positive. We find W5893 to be 2.9 angstrom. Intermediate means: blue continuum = 41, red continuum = 41.7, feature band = 32.6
